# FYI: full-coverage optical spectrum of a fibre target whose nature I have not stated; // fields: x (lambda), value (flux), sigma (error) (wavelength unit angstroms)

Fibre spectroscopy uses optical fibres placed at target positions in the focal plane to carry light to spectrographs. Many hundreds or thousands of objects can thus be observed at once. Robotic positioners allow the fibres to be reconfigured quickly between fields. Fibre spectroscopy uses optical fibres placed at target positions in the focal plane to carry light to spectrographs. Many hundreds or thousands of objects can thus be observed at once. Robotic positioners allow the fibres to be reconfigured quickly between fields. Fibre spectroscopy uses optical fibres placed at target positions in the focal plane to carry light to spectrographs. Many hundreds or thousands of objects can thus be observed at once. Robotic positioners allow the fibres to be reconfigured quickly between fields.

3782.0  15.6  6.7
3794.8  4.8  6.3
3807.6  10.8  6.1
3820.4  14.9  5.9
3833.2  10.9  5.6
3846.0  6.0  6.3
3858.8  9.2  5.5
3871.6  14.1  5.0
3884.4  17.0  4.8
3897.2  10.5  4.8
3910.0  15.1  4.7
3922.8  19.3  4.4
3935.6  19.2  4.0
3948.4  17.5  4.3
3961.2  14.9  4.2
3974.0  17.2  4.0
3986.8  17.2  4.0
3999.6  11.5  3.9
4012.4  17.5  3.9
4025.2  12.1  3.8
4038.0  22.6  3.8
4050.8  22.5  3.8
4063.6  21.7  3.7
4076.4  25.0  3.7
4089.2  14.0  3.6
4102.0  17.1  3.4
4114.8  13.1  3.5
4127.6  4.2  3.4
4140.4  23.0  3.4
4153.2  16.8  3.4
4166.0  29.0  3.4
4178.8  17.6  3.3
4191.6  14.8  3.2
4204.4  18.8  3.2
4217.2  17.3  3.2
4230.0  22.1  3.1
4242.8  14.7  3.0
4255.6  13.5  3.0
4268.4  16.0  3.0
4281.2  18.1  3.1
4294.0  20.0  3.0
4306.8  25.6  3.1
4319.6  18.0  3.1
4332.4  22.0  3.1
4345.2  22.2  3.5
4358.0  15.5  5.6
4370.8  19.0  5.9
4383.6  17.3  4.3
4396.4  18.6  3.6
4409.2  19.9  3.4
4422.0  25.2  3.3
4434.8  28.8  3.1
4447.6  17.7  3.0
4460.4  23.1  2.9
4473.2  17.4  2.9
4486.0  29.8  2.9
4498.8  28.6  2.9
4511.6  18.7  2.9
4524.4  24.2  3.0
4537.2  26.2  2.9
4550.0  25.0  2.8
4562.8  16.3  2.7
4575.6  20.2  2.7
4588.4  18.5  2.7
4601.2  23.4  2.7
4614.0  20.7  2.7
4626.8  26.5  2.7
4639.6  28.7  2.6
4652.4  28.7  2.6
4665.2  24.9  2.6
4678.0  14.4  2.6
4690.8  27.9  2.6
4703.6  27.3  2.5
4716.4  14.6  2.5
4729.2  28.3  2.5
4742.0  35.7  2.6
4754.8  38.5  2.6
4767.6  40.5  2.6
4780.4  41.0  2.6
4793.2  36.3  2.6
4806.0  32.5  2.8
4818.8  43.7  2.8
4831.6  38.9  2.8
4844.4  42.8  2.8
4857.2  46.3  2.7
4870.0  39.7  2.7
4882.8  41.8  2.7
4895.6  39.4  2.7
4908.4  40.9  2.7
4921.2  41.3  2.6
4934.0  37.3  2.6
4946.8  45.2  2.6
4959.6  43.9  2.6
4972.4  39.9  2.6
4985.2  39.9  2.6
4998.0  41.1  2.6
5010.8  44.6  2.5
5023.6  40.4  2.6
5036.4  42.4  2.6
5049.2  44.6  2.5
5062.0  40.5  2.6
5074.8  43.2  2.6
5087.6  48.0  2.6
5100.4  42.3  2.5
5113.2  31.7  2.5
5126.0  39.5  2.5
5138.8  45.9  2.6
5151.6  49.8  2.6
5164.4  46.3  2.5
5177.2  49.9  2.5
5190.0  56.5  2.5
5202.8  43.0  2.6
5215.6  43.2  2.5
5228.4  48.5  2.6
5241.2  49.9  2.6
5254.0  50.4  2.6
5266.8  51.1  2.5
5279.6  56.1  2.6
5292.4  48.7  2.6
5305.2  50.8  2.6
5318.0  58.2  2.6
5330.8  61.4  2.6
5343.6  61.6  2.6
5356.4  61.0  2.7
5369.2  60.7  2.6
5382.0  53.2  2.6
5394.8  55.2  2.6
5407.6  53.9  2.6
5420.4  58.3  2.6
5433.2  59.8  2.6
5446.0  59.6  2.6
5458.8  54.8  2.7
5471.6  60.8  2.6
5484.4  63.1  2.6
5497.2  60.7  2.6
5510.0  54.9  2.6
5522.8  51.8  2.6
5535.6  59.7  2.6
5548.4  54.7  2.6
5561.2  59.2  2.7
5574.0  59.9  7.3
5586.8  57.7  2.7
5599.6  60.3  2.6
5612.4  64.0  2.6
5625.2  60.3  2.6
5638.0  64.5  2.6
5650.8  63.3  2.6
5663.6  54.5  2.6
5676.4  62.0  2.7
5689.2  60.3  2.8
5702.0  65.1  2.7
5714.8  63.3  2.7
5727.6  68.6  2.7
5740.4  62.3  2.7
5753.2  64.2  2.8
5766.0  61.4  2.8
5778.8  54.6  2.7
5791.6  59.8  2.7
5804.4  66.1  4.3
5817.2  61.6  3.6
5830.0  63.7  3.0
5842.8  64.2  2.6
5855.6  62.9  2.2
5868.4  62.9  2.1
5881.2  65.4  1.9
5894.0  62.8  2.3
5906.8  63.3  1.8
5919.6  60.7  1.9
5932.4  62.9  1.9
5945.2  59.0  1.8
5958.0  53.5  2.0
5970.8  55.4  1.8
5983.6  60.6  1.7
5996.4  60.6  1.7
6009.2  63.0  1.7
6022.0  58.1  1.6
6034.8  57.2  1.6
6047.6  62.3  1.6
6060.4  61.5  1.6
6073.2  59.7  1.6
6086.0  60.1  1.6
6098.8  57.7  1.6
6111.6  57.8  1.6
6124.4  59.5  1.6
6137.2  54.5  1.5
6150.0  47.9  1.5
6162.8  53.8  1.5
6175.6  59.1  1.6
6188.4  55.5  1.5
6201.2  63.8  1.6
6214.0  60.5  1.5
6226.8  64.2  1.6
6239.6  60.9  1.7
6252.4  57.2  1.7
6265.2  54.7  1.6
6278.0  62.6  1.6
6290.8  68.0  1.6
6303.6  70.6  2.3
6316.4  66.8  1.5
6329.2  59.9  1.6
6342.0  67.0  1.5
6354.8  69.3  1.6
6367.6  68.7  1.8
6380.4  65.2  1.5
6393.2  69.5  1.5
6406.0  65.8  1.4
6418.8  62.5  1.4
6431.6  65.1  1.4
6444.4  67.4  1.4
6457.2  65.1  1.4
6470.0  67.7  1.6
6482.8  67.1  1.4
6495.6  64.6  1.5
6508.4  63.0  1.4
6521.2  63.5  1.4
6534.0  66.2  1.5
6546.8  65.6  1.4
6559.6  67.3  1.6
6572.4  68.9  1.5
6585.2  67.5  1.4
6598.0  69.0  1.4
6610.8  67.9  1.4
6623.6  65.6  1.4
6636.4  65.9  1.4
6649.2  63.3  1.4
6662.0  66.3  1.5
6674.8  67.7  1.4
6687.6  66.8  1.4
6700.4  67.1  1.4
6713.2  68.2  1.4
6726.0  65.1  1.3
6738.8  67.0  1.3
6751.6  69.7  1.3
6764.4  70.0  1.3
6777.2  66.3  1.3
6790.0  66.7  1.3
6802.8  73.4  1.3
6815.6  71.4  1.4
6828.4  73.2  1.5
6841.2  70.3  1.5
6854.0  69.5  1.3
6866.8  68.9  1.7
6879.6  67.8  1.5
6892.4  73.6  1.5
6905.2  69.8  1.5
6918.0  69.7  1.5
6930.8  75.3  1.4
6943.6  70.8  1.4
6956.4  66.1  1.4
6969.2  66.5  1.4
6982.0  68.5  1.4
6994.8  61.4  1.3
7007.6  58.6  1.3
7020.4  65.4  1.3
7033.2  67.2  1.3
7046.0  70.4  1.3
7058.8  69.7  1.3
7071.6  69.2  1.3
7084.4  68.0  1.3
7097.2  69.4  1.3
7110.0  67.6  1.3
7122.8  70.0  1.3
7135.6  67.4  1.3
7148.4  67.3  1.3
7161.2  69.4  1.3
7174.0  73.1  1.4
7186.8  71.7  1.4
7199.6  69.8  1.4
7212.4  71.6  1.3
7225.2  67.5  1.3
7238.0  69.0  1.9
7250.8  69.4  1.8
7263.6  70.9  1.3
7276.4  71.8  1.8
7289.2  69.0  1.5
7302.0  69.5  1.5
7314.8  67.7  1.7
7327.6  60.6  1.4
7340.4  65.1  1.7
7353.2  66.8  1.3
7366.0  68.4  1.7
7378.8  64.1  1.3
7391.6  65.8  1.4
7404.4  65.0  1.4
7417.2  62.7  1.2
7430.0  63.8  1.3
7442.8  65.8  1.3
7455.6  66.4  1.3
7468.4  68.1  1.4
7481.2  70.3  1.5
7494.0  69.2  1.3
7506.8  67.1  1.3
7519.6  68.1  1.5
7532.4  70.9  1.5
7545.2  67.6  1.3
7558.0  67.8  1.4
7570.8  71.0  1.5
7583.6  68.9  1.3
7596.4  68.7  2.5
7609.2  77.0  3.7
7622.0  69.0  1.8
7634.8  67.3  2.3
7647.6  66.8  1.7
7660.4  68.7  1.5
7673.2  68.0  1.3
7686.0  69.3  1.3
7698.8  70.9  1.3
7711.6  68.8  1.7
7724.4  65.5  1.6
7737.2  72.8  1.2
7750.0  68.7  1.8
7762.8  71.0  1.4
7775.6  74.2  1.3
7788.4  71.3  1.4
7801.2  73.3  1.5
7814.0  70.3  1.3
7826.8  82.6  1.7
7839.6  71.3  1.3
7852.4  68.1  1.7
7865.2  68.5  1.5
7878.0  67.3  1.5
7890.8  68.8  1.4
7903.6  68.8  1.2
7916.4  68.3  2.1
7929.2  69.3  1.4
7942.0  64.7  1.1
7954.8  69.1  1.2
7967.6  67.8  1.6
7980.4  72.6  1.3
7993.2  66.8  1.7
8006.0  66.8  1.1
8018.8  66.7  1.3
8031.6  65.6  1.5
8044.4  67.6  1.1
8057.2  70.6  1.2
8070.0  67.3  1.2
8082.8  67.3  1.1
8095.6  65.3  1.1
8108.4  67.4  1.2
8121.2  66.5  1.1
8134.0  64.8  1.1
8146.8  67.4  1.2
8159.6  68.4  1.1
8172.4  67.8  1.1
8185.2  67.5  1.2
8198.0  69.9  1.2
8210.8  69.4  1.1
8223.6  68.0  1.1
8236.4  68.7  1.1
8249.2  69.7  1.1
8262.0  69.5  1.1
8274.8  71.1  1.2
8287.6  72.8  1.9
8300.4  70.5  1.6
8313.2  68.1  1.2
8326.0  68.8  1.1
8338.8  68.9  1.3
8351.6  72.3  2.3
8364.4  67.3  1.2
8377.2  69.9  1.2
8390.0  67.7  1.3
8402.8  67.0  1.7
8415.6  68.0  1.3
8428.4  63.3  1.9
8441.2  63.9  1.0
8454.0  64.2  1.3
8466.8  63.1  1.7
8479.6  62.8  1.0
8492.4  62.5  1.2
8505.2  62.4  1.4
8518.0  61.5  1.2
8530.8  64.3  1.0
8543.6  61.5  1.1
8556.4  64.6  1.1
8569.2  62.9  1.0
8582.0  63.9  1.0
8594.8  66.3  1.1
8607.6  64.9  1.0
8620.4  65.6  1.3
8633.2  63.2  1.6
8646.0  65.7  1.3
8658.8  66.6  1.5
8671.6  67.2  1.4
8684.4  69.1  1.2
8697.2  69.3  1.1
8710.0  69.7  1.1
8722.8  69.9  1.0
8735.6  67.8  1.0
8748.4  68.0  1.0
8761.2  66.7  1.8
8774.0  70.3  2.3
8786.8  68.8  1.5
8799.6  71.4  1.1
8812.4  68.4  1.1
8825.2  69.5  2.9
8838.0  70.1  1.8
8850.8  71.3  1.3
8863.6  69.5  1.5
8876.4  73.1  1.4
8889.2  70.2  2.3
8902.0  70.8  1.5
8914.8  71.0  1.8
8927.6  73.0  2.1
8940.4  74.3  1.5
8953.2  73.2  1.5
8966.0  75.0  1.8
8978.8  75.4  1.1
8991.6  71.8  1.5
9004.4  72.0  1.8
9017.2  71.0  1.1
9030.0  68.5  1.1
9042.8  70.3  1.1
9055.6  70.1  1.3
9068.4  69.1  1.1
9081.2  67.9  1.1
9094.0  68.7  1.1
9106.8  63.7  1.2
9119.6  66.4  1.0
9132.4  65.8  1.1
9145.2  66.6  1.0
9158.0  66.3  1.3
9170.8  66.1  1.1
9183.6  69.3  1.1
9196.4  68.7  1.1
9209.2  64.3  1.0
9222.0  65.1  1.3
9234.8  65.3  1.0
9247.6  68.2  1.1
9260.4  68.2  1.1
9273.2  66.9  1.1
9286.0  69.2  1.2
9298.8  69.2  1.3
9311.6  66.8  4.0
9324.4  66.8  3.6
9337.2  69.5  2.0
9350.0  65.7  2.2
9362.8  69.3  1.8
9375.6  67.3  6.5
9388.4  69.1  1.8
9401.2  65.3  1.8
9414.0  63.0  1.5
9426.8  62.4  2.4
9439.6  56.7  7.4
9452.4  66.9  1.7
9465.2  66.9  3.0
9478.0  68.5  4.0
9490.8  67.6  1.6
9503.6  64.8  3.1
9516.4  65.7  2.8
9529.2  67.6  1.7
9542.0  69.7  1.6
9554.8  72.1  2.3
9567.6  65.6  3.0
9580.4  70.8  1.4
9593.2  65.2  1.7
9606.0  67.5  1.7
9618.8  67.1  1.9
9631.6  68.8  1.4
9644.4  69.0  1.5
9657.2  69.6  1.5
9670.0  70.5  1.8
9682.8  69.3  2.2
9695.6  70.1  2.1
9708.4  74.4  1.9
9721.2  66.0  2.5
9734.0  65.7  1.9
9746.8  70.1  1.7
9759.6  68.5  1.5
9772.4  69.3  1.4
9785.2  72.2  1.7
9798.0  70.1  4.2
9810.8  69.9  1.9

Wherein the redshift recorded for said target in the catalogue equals 0.188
